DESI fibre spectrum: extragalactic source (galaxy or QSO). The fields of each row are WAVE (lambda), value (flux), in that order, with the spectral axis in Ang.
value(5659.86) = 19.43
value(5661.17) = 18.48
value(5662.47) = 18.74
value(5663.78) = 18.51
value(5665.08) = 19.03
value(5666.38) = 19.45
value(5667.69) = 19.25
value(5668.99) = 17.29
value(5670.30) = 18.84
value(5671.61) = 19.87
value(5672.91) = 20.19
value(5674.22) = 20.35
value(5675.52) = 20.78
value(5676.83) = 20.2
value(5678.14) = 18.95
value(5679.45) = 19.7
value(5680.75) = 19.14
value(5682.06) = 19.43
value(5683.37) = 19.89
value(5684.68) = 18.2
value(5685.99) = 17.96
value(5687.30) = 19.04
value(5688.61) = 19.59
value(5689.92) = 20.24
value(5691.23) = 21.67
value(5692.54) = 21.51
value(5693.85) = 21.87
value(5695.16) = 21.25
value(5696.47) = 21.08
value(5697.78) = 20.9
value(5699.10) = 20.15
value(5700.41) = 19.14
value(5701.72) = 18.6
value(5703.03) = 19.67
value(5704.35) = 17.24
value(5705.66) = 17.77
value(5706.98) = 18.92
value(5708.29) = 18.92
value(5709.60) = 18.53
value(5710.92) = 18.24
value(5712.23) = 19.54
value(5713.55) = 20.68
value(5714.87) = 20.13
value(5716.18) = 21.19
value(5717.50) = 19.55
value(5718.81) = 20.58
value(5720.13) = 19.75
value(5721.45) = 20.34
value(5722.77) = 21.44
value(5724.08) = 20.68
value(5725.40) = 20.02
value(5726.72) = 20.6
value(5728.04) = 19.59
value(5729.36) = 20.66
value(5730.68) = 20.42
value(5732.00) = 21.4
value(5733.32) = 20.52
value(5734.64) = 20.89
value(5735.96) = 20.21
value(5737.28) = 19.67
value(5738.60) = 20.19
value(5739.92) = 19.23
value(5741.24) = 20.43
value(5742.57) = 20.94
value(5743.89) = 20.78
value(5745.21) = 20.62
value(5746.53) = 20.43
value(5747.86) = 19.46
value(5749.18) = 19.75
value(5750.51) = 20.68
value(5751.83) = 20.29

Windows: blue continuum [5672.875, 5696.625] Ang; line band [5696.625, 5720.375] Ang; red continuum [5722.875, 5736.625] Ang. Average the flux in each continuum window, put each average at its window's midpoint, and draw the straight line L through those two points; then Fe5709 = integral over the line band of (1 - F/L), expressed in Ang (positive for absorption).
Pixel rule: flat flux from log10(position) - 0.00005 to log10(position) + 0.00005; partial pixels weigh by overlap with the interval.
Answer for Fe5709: 1.0 Ang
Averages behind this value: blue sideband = 20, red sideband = 20.5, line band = 19.4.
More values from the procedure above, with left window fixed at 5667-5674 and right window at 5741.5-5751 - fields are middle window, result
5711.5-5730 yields -0.35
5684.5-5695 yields -0.37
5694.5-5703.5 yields -0.24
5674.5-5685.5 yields -0.14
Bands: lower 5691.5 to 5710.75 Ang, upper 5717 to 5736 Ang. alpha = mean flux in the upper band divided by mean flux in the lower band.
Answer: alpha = 1.0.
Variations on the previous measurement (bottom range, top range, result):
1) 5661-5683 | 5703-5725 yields 1.01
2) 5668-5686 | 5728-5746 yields 1.05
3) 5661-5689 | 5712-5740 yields 1.06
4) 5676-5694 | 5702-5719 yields 0.97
